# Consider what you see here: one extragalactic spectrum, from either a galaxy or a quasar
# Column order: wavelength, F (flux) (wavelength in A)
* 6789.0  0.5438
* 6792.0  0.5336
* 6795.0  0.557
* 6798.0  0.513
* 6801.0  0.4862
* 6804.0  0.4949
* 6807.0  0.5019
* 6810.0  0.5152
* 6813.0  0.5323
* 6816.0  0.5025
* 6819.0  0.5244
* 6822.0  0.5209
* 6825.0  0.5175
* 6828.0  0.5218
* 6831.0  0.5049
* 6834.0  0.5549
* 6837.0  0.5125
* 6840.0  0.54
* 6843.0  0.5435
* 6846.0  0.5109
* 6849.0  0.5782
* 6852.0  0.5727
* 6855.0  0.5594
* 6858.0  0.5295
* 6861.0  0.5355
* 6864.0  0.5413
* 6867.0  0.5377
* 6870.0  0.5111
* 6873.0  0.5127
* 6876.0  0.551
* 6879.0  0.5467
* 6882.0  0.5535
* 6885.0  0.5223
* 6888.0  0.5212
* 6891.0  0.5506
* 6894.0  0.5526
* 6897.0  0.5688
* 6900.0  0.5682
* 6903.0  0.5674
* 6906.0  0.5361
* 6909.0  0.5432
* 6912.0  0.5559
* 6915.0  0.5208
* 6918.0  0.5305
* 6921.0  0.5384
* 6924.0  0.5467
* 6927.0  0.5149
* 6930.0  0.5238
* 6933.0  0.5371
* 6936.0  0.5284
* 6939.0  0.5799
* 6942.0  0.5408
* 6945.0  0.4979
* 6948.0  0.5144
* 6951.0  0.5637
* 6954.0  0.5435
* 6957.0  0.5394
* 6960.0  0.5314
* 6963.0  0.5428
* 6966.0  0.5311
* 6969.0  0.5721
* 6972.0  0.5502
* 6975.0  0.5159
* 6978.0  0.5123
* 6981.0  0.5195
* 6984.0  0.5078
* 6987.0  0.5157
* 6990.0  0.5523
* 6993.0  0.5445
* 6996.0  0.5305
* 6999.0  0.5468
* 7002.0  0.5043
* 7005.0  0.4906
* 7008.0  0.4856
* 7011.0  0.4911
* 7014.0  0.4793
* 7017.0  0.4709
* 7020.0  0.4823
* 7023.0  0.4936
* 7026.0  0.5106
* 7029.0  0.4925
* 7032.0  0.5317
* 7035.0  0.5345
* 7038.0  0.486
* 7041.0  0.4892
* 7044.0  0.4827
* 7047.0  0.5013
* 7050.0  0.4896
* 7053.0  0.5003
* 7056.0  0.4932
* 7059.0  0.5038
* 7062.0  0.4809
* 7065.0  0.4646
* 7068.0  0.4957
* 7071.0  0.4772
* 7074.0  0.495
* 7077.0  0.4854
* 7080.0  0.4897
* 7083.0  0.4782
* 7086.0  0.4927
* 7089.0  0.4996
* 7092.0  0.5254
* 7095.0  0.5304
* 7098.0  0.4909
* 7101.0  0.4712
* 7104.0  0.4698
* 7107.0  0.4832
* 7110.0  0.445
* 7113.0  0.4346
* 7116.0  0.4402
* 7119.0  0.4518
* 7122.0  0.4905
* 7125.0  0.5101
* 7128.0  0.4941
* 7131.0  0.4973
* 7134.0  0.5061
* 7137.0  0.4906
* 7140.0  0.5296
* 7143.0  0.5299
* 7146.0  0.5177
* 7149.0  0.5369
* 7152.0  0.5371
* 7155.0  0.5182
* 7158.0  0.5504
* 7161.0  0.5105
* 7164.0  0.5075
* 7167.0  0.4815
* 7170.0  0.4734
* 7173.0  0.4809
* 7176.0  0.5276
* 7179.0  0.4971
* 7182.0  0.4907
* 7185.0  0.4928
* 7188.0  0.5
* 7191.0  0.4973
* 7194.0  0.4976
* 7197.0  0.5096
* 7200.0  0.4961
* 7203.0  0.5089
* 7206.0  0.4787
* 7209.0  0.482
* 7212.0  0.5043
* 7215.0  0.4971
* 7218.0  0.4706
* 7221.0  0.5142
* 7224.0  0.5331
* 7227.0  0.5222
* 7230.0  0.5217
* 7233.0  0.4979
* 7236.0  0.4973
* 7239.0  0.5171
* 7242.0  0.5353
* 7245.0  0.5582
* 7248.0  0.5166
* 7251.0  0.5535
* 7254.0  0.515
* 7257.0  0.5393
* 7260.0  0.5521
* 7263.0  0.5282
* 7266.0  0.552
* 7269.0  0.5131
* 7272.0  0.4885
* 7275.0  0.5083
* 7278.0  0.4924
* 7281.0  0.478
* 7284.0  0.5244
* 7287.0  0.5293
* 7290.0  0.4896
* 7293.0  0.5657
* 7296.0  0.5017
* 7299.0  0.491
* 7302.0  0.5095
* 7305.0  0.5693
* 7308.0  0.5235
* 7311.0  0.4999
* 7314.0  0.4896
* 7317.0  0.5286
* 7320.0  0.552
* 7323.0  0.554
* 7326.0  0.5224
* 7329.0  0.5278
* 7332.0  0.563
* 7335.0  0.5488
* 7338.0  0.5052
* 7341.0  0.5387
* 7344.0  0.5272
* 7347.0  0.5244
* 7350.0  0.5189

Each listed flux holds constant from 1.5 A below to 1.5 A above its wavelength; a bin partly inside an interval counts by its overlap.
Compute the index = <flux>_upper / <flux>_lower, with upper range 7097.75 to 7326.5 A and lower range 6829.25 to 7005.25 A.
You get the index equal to 0.95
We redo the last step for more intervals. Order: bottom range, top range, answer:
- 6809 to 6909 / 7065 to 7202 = 0.92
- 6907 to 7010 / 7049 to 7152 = 0.93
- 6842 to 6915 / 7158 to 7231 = 0.92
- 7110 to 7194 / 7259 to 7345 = 1.05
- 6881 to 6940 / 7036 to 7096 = 0.91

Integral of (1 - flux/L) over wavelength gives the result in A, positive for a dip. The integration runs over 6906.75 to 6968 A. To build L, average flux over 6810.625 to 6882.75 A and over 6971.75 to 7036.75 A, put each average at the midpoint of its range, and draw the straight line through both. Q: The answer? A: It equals -1.9 A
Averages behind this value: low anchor 0.534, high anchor 0.511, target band 0.537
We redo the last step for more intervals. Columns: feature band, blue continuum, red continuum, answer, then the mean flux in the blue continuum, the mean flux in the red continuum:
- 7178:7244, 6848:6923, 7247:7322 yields 2.73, 0.544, 0.521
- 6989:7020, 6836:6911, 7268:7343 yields 1.66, 0.543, 0.521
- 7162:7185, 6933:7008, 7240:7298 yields 1.37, 0.531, 0.523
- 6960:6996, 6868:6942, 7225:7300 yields 0.25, 0.541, 0.52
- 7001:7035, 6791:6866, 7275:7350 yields 1.98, 0.528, 0.523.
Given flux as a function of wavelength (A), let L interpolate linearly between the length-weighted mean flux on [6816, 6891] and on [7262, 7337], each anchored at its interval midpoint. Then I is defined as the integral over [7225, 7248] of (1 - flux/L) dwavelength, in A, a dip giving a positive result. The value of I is 0.1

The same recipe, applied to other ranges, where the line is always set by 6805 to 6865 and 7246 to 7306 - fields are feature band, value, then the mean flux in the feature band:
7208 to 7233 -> 0.8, 0.506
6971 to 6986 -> 0.2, 0.52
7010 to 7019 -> 0.8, 0.48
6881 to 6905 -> -0.9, 0.55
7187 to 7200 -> 0.5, 0.501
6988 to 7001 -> -0.3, 0.541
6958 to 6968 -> -0.2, 0.537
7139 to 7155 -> -0.2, 0.529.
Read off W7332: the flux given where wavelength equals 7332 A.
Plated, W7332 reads 0.563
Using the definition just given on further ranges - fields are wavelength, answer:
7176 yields 0.5276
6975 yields 0.5159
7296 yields 0.5017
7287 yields 0.5293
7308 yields 0.5235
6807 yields 0.5019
